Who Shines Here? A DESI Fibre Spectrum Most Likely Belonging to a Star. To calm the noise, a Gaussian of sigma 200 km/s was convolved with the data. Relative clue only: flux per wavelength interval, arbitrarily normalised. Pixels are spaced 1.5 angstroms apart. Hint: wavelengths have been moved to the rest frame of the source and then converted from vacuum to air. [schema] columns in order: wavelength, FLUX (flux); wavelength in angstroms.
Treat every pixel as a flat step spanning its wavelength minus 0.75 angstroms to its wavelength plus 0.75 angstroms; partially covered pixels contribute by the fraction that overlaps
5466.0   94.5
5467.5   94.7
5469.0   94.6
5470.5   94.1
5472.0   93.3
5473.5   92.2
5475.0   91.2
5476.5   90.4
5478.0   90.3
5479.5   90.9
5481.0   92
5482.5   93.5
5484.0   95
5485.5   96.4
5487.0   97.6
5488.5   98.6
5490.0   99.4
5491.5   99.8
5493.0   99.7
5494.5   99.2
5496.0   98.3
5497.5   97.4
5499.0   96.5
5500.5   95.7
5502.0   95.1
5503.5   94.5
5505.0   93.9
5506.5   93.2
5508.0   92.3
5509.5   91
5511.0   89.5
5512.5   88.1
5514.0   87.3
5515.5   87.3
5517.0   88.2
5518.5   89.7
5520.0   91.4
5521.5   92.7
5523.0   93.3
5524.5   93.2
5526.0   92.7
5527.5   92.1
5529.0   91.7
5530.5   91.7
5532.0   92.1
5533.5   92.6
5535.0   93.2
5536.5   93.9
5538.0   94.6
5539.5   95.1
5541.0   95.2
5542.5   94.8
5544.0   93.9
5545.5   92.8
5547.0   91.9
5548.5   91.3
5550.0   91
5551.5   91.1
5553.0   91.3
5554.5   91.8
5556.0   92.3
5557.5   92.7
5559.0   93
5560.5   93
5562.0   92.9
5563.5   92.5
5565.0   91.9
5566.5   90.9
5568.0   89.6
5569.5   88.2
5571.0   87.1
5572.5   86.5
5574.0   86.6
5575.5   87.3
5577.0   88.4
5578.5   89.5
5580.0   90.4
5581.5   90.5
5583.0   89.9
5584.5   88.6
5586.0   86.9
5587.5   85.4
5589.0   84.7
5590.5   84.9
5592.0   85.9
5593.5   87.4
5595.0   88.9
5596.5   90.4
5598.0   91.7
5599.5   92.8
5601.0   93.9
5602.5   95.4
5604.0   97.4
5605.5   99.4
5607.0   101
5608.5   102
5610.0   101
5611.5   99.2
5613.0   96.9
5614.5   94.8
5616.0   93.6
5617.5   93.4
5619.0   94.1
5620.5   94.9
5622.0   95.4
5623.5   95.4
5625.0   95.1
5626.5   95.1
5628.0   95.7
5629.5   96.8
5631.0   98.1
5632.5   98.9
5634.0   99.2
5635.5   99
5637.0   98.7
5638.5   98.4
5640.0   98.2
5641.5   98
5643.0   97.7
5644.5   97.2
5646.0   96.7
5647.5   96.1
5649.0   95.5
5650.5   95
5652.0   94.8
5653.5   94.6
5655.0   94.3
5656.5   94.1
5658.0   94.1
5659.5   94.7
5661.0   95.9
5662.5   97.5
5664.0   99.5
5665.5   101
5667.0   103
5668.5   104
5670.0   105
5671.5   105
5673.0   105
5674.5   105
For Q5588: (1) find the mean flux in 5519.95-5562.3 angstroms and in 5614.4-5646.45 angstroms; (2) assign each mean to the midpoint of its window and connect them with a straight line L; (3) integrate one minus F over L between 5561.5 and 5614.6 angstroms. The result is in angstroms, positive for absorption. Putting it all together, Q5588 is 1.9 angstroms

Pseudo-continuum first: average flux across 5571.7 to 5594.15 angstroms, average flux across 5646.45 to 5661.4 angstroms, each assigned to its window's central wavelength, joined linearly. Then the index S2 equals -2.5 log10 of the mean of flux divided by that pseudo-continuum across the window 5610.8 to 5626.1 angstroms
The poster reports -0.047 mag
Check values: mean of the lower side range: 87.5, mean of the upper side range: 94.9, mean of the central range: 95.3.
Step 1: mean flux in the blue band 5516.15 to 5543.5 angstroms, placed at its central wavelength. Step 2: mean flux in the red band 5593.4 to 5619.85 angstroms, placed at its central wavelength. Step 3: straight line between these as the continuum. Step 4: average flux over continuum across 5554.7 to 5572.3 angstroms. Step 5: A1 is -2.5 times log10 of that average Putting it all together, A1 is 0.03 mag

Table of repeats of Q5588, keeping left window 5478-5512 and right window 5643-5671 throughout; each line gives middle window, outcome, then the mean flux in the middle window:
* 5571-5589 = 1.57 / 88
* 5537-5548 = 0.22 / 94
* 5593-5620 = 0.43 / 95.3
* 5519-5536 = 0.59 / 92.4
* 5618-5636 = 0.12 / 96.4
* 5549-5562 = 0.54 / 92.1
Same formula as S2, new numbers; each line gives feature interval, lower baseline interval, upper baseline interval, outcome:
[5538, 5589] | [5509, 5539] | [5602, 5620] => 0.04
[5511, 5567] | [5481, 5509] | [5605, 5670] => 0.05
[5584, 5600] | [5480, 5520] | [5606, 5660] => 0.09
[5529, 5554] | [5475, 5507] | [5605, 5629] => 0.04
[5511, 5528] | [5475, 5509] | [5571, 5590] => 0.03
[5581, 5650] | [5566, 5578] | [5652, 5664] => -0.03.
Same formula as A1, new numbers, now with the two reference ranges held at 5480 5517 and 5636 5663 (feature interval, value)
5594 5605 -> 0.031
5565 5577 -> 0.083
